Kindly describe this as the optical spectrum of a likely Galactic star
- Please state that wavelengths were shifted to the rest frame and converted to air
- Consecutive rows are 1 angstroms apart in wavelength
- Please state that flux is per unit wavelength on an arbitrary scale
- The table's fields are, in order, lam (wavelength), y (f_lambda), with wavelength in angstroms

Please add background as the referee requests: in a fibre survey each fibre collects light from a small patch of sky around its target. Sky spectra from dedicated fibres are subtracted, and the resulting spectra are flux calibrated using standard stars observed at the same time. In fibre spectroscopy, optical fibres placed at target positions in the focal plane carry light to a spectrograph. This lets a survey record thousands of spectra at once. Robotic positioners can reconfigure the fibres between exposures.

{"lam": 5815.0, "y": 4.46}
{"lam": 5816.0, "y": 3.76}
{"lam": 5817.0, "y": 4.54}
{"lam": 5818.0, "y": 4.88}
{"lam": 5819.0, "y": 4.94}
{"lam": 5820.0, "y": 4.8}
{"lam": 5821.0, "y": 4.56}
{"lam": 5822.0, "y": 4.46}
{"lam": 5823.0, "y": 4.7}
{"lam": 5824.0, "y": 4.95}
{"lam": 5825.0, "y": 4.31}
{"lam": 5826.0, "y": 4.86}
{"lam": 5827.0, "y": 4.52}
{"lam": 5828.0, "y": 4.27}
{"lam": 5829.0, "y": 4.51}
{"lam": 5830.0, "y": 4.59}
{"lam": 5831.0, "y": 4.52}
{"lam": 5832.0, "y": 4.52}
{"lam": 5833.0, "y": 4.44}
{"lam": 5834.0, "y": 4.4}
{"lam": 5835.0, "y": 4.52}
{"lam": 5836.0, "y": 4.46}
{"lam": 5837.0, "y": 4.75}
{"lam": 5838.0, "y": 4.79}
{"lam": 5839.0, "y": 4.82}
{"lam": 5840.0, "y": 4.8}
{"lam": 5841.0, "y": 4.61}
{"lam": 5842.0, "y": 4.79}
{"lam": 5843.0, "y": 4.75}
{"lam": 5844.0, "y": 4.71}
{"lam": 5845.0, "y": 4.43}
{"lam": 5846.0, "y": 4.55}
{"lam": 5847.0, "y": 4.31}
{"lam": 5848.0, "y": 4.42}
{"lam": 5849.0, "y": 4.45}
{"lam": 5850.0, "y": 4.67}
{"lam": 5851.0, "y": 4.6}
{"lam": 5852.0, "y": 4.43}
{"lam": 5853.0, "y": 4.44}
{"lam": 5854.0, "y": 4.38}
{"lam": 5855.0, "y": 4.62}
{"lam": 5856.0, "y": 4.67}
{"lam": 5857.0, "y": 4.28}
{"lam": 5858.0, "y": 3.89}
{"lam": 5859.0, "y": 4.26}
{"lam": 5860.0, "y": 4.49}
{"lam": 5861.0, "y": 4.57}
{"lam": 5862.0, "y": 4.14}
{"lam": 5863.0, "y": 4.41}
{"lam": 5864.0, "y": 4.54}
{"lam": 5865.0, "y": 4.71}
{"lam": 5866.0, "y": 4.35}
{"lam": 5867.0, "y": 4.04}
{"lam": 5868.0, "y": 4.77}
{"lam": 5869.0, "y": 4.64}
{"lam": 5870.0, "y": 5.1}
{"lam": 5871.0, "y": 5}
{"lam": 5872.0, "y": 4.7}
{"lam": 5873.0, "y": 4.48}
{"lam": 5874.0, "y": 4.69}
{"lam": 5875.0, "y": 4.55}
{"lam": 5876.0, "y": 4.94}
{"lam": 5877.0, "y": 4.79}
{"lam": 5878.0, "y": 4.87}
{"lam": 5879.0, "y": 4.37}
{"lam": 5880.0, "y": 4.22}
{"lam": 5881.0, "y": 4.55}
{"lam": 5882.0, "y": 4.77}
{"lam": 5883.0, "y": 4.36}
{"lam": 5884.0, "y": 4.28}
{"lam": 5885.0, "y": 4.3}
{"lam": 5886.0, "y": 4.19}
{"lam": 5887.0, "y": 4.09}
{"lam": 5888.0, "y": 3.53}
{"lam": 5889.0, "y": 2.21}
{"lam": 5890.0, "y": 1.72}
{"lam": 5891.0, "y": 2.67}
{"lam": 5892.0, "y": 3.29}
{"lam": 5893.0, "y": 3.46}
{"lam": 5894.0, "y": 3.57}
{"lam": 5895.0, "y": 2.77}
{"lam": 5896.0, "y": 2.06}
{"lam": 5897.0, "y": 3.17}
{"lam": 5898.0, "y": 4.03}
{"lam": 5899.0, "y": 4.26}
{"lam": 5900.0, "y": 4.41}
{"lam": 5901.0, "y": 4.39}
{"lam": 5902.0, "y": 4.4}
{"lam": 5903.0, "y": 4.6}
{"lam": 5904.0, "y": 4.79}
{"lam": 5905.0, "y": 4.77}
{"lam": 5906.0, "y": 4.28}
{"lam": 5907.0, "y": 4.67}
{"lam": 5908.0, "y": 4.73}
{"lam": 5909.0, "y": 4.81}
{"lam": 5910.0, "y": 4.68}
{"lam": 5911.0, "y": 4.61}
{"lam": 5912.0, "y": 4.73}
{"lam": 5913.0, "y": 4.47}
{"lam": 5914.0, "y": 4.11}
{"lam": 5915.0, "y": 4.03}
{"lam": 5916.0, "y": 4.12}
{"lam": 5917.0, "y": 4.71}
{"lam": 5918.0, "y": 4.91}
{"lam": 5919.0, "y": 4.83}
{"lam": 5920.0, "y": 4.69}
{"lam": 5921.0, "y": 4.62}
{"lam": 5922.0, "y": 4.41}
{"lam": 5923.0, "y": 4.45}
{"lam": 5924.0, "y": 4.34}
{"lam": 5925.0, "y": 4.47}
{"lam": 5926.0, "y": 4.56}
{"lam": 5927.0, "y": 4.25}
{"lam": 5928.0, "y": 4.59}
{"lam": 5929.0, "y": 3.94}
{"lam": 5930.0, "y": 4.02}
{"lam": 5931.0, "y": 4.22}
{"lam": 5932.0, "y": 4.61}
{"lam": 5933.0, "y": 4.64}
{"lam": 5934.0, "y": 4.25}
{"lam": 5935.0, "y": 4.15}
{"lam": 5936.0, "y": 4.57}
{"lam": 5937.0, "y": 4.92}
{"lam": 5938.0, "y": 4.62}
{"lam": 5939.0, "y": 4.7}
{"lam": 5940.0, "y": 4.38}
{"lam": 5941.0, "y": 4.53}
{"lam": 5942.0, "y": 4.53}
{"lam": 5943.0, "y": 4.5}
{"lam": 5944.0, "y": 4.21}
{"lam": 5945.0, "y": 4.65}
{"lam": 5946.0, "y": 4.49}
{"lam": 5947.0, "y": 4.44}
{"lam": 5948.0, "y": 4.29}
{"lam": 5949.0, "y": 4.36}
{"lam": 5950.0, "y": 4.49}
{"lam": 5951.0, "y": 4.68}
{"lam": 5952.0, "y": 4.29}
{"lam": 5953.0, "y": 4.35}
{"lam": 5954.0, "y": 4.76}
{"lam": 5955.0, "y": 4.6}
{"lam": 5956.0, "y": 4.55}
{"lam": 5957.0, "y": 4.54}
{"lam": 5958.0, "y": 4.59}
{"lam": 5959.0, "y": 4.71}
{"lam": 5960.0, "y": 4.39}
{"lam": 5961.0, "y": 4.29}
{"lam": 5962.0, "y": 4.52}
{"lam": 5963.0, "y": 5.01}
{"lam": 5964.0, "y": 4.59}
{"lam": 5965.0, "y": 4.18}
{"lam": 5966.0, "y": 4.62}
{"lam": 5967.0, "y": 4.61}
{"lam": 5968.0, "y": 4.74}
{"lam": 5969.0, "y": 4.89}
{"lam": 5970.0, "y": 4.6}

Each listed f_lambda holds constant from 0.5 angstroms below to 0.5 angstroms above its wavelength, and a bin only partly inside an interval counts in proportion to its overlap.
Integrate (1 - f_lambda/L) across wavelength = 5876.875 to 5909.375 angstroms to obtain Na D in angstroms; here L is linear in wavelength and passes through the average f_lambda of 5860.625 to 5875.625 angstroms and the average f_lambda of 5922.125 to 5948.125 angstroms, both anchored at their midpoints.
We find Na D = 4.0 angstroms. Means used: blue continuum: 4.58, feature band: 3.97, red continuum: 4.44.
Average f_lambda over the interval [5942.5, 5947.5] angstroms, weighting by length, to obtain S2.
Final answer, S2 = 4.46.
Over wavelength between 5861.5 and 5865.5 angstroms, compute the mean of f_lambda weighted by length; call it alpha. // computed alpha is 4.45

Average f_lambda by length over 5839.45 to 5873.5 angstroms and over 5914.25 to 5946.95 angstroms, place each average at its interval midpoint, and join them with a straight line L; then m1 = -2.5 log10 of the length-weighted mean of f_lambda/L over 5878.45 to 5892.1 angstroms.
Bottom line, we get 0.193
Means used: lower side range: 4.53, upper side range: 4.46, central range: 3.77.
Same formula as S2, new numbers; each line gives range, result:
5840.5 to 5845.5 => 4.66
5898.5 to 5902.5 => 4.37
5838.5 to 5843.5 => 4.75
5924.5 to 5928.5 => 4.47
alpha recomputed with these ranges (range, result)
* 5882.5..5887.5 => 4.24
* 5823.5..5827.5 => 4.66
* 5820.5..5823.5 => 4.57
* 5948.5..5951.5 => 4.51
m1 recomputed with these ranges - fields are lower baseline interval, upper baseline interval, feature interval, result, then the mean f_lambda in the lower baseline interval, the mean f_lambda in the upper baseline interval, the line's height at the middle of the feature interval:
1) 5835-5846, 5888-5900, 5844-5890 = -0.14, 4.68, 3.1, 3.89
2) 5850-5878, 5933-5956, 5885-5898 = 0.40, 4.54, 4.49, 4.53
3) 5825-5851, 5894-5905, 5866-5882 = -0.11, 4.57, 3.91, 4.19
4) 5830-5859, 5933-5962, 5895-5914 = 0.06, 4.53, 4.5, 4.51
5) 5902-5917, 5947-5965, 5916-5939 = 0.01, 4.53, 4.52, 4.53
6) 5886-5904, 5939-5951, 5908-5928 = -0.15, 3.51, 4.46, 3.95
